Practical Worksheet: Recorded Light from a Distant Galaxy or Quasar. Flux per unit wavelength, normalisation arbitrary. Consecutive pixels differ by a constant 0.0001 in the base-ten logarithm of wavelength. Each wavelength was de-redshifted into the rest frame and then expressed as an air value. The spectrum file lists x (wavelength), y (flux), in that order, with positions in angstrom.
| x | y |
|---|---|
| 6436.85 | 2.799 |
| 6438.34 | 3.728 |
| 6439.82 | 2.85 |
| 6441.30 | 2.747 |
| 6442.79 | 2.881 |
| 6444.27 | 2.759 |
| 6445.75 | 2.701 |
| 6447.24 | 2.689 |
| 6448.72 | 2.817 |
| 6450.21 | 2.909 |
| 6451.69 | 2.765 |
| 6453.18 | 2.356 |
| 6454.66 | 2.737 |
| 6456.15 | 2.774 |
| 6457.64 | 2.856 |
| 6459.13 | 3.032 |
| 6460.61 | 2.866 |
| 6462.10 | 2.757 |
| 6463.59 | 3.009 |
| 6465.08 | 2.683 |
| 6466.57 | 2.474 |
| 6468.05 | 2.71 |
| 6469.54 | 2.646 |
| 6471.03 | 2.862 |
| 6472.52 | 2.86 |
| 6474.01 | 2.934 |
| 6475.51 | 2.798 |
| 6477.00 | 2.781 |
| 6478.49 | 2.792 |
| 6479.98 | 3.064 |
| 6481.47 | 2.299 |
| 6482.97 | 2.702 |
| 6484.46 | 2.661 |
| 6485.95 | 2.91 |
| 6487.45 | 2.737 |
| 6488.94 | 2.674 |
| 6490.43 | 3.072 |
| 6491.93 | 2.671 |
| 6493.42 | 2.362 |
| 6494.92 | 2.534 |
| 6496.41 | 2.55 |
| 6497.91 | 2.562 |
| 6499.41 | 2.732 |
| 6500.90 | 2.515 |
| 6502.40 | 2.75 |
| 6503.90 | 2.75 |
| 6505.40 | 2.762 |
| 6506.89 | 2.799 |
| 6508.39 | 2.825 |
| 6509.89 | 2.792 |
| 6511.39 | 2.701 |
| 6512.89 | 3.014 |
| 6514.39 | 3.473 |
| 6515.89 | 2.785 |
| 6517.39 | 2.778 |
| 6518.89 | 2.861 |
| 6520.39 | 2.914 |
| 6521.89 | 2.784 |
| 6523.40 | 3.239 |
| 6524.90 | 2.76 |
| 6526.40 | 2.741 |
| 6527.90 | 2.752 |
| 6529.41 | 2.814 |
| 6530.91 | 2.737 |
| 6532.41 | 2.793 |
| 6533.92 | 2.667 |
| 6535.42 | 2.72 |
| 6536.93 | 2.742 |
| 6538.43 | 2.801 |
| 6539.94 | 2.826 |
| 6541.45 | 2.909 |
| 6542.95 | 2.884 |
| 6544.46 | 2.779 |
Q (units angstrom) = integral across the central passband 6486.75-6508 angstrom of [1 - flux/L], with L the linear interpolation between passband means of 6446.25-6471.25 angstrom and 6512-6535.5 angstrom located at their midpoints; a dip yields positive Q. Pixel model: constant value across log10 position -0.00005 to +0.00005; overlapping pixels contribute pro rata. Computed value 1.1 angstrom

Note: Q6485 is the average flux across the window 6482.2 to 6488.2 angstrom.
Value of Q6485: 2.75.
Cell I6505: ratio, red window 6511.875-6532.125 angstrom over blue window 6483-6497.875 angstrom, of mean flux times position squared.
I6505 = 1.09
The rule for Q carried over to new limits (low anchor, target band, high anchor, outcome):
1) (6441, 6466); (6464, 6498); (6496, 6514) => 0.6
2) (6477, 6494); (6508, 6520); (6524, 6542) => -0.7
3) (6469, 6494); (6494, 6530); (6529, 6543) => -0.3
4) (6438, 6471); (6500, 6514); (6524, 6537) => -0.1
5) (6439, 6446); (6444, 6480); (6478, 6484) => -0.3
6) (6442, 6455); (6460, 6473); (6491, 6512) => -0.2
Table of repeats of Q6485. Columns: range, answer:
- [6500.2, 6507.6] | 2.72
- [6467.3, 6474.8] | 2.8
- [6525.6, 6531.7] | 2.76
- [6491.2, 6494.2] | 2.52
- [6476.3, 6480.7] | 2.88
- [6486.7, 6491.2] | 2.83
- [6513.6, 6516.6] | 3.13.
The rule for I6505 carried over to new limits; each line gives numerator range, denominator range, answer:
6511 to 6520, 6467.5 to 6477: 1.07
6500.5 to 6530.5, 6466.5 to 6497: 1.05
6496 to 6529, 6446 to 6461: 1.03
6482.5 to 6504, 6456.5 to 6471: 0.97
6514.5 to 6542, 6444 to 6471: 1.05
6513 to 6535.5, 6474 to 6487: 1.05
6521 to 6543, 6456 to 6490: 1.03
